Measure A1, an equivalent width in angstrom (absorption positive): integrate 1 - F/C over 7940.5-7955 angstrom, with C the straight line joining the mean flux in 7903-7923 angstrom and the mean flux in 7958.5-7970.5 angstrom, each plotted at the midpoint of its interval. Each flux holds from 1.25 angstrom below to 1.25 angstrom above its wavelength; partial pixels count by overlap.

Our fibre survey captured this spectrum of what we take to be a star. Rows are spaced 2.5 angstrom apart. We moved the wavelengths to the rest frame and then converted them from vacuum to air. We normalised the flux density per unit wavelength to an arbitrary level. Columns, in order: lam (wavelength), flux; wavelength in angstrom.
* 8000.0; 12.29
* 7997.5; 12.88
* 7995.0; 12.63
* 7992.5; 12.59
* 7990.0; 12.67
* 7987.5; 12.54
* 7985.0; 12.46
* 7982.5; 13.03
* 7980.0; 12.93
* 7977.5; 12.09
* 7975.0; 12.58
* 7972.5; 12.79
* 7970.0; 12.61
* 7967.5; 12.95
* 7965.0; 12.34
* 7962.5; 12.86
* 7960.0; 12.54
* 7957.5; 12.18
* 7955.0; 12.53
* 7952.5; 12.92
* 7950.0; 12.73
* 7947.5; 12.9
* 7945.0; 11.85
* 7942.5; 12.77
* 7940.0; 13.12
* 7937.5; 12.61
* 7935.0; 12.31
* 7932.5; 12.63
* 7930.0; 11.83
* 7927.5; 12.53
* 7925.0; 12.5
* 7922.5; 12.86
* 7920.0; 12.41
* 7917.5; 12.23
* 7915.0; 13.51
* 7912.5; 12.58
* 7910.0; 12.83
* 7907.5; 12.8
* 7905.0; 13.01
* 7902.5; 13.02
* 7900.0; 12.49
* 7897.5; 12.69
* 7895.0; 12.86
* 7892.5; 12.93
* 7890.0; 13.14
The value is 0.1 angstrom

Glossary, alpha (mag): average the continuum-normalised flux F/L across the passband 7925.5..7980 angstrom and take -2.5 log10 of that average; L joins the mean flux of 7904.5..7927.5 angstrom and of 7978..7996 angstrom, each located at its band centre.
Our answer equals 0.01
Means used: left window 12.7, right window 12.7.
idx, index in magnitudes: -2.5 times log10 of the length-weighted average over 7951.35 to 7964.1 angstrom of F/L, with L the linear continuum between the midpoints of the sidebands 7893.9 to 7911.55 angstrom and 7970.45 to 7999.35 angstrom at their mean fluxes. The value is 0.01 mag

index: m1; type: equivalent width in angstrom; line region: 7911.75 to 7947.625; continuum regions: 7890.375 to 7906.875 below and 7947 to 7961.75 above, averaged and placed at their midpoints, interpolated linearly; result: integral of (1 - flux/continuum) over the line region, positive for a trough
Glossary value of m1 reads 0.4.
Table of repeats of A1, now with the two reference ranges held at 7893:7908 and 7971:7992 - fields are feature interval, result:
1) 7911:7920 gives 0.0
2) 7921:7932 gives 0.3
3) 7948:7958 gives 0.0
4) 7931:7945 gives 0.1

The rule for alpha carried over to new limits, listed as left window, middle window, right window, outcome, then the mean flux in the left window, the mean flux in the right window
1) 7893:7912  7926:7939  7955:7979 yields 0.025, 12.8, 12.6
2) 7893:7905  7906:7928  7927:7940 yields -0.008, 12.8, 12.4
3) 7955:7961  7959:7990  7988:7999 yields -0.011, 12.4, 12.7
